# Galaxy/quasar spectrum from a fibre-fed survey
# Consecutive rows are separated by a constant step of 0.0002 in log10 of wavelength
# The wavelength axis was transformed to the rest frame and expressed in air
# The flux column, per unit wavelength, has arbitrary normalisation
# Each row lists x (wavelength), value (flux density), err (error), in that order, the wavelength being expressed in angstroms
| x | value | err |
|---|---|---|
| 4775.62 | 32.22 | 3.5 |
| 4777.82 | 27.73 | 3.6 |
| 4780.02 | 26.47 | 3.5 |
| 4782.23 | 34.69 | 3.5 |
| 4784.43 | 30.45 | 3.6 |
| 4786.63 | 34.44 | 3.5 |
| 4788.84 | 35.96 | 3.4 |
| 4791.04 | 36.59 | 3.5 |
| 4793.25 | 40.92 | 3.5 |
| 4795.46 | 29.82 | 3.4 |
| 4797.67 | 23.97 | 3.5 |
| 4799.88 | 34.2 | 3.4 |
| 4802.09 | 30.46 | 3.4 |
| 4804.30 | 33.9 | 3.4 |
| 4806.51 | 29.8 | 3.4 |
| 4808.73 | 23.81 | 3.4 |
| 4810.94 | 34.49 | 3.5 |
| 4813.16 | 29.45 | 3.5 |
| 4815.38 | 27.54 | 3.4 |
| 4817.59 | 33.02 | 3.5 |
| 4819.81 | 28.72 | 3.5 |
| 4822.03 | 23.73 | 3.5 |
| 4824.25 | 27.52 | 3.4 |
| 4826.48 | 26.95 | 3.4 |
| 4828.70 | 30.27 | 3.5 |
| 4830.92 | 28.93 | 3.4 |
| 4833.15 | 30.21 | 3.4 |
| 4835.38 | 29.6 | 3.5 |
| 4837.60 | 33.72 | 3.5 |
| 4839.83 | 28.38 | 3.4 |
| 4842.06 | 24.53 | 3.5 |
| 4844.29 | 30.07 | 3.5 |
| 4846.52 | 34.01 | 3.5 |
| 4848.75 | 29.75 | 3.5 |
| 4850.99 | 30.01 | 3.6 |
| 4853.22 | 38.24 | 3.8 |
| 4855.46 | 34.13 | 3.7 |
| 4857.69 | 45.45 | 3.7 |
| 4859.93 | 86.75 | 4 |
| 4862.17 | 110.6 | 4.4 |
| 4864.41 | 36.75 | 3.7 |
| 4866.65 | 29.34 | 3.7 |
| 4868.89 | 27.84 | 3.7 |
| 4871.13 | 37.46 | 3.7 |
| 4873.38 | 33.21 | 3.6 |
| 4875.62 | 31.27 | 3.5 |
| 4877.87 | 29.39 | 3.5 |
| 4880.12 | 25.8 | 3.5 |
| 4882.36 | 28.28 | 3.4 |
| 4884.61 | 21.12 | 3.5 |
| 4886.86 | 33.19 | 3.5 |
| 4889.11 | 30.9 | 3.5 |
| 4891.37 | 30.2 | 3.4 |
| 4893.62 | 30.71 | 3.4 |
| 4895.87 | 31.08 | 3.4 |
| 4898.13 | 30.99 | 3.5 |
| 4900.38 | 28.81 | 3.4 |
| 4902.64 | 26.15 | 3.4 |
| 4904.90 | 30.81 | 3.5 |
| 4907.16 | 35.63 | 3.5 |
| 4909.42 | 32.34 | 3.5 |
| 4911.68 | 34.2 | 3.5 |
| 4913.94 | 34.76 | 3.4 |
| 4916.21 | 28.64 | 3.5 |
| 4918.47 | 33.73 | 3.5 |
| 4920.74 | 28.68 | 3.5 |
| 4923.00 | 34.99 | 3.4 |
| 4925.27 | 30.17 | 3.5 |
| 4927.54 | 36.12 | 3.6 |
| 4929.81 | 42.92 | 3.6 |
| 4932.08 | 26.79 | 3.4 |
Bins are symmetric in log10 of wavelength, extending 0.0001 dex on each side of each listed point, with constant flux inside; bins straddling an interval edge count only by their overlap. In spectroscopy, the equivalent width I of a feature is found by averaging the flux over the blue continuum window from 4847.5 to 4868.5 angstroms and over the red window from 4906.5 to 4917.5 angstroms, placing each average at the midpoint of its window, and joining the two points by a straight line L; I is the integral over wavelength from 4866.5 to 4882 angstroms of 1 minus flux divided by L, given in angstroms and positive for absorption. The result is 4.6 angstroms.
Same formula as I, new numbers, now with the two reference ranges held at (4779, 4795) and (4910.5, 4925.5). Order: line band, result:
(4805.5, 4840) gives 4.5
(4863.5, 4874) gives 0.0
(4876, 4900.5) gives 2.6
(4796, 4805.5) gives 0.9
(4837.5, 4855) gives 1.2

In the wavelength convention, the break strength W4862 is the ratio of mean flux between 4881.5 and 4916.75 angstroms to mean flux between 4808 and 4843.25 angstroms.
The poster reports 1.06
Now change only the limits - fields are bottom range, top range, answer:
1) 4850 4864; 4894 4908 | 0.54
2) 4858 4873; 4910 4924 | 0.61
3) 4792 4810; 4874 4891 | 0.93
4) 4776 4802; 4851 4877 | 1.42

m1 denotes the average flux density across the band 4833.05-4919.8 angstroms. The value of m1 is 34.9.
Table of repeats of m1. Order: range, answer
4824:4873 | 37.9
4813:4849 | 29.2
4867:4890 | 29.8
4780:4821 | 31.6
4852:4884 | 42.1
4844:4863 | 48.7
